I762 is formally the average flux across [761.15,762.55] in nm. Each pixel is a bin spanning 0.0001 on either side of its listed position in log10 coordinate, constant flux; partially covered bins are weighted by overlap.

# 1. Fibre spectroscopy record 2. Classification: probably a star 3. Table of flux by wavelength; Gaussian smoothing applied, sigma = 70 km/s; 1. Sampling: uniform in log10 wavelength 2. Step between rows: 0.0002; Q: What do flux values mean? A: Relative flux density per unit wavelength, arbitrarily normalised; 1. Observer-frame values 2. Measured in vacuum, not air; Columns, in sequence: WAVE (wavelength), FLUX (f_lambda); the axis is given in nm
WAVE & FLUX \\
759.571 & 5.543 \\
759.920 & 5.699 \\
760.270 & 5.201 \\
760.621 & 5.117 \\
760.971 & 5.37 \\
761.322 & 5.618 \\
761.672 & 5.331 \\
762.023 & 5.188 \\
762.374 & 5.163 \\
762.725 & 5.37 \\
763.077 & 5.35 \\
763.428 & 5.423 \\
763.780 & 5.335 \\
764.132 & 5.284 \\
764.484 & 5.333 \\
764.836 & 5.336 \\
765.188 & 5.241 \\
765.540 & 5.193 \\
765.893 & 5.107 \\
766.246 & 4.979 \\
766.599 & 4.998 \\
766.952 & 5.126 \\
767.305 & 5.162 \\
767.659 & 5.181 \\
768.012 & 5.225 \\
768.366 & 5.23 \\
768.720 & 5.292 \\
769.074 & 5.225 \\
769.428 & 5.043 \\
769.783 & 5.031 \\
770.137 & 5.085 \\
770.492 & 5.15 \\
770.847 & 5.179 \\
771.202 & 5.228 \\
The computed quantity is 5.33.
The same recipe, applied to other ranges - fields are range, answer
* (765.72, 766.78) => 5.03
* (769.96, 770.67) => 5.12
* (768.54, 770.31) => 5.14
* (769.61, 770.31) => 5.06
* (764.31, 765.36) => 5.31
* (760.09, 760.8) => 5.16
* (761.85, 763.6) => 5.3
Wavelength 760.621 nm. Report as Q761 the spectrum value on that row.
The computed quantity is 5.117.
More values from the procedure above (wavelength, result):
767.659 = 5.181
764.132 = 5.284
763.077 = 5.35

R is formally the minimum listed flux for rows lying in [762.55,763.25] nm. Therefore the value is 5.35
